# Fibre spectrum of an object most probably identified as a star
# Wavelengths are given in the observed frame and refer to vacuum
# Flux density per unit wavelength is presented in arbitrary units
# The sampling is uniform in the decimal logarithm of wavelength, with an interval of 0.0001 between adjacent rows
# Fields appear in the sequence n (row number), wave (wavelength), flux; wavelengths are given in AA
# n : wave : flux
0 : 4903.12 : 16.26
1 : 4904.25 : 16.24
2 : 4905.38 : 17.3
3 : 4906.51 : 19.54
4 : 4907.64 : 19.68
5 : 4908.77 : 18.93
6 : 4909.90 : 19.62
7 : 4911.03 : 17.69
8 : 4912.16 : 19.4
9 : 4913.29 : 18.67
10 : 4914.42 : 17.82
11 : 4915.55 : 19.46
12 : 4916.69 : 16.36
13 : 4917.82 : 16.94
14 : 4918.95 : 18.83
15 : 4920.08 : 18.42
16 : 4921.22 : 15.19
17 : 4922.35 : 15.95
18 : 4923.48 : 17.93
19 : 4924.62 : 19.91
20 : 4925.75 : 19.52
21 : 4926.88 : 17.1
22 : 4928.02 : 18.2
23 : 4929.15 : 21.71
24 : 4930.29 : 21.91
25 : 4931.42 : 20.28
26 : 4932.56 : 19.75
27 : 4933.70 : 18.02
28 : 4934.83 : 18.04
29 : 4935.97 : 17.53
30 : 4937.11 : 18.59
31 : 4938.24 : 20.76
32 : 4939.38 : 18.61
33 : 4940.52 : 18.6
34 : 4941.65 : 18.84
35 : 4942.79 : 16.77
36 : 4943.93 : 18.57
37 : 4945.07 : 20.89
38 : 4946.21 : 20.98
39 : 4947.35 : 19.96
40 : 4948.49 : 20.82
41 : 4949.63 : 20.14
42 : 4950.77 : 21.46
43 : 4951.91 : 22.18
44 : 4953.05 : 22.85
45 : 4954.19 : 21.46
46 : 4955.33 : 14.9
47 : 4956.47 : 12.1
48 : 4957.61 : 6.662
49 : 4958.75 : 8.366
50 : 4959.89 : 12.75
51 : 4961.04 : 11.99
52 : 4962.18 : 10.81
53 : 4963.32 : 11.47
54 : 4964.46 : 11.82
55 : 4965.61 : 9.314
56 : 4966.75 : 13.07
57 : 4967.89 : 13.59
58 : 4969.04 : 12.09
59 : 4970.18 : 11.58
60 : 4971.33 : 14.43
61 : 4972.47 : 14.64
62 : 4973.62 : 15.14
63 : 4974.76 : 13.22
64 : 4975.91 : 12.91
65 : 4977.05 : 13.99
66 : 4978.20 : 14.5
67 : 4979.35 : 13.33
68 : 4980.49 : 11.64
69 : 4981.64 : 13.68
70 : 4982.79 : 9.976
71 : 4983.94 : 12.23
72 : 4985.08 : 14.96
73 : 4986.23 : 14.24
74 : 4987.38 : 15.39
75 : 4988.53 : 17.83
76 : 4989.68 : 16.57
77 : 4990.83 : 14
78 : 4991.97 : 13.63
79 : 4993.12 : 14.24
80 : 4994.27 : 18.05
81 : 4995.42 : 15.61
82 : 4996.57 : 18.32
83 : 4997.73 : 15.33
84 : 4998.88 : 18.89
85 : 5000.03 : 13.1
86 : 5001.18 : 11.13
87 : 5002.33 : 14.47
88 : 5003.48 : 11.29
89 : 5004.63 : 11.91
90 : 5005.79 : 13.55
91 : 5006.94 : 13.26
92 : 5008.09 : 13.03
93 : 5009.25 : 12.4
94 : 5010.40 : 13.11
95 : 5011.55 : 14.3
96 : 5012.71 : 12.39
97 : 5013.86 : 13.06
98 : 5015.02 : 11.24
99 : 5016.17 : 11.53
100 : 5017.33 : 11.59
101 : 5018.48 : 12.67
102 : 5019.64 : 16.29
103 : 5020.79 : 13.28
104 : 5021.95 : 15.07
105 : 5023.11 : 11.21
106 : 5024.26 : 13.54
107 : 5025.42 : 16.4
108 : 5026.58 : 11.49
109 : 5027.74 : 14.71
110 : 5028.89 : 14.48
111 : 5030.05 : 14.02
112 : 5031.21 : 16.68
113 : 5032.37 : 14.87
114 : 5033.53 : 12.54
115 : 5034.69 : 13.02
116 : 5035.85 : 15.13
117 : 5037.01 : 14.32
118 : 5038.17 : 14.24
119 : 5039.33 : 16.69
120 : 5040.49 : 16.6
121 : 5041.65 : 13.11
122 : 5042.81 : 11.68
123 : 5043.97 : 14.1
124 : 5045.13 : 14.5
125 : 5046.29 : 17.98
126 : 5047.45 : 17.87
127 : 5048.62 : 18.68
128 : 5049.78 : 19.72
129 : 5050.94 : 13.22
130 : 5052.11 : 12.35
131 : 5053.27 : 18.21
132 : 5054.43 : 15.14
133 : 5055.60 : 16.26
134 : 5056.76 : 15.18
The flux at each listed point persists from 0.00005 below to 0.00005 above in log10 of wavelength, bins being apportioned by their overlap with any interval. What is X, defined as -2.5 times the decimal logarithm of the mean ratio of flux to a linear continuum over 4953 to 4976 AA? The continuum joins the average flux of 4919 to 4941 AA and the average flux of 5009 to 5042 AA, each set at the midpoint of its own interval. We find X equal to 0.30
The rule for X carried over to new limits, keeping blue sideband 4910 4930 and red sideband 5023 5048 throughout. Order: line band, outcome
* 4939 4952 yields -0.134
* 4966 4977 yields 0.235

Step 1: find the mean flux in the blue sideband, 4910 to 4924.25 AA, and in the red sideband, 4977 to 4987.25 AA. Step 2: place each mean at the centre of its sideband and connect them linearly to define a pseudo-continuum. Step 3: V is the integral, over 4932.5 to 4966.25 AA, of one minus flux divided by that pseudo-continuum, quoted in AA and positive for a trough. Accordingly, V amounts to -2.5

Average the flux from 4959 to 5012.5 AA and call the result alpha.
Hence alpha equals 13.6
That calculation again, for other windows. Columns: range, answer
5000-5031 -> 13.2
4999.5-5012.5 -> 12.9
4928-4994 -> 15.8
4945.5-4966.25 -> 15.6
